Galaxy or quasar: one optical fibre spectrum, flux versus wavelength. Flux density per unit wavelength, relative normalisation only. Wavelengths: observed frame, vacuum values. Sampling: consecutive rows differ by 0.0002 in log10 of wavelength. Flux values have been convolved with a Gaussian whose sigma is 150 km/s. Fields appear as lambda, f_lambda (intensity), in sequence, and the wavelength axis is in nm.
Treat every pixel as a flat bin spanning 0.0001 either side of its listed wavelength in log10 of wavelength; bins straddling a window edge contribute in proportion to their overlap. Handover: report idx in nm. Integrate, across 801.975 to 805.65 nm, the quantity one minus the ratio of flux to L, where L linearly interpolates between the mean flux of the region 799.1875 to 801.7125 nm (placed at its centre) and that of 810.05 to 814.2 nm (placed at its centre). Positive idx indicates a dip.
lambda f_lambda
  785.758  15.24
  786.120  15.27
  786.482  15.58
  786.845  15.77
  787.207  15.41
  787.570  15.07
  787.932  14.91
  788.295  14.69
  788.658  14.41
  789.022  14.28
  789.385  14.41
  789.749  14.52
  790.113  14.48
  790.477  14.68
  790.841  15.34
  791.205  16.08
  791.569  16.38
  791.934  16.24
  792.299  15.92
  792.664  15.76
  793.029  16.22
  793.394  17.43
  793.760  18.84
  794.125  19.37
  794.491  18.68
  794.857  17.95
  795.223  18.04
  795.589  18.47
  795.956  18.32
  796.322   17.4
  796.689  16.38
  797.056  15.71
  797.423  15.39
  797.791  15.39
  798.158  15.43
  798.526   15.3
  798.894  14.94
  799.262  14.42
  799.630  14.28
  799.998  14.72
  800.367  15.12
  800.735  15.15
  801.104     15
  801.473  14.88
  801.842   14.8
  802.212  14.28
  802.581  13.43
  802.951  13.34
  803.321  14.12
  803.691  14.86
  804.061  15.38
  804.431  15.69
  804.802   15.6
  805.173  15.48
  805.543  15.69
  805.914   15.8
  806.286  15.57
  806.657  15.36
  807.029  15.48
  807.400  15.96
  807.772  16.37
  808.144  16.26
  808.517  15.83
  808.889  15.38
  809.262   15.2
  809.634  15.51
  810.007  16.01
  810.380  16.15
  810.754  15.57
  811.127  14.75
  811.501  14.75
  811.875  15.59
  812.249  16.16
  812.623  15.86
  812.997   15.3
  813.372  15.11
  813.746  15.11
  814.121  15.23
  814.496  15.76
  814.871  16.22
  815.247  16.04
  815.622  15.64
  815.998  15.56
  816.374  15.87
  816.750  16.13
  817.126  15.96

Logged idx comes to 0.06 nm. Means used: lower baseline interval 14.8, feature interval 14.8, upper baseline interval 15.4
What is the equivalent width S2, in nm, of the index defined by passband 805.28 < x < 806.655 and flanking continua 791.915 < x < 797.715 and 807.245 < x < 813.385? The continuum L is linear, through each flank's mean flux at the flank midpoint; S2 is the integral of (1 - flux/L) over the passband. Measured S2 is 0.04 nm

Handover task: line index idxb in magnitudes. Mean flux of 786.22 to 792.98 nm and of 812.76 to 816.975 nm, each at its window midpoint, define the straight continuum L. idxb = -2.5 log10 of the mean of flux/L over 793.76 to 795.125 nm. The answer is -0.21 mag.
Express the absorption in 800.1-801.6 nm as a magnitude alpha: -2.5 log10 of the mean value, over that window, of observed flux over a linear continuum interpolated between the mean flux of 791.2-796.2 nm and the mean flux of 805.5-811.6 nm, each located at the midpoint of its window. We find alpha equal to 0.11 mag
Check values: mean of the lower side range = 17.5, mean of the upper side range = 15.6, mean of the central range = 15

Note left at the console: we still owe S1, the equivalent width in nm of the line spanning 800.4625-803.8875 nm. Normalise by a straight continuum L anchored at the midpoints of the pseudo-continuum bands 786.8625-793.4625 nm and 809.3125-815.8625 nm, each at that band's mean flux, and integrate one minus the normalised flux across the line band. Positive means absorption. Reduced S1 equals 0.22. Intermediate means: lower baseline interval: 15.3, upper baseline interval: 15.6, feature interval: 14.5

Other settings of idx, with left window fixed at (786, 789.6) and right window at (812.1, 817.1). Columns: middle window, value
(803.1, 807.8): 0.00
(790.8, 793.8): -0.26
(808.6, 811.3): 0.01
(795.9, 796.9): -0.13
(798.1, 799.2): 0.01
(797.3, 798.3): -0.01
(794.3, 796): -0.35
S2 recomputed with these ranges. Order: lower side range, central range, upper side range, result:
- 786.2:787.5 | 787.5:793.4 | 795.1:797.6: 0.303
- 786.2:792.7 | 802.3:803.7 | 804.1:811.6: 0.151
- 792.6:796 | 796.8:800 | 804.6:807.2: 0.375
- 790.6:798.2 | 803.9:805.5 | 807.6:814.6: 0.052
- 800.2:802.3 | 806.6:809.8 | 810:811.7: -0.100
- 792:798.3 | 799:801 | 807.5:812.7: 0.225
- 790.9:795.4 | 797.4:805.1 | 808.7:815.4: 0.771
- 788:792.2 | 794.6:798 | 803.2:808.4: -0.395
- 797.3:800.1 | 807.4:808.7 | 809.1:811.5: -0.063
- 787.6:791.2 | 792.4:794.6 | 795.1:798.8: -0.268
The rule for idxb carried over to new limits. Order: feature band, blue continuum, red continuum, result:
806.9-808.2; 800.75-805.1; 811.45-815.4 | -0.065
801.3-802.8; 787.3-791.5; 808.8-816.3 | 0.068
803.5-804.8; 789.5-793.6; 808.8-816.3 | 0.019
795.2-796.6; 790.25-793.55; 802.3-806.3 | -0.149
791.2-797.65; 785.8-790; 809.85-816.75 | -0.138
